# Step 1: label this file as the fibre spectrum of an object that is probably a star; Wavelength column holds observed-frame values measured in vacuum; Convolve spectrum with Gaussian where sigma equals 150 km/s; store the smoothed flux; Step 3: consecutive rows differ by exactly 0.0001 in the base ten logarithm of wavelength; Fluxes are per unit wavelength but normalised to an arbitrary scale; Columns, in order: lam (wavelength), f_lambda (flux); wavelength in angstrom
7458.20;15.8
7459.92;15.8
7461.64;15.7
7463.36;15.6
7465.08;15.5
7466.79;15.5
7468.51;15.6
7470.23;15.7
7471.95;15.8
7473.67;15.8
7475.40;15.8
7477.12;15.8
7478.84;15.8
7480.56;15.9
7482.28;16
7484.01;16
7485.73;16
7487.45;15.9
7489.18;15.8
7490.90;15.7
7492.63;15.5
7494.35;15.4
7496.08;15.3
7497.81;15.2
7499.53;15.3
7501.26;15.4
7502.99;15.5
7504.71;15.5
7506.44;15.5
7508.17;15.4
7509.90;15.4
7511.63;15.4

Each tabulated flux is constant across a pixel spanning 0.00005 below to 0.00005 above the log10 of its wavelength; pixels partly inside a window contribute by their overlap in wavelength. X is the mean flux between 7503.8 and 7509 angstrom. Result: 15.5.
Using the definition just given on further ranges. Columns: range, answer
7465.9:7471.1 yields 15.6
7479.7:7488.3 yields 16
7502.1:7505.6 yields 15.5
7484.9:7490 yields 15.9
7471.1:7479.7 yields 15.8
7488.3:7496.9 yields 15.5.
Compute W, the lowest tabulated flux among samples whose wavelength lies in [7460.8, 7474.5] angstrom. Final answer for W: 15.5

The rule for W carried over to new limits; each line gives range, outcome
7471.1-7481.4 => 15.8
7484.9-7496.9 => 15.3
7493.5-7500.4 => 15.2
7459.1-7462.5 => 15.7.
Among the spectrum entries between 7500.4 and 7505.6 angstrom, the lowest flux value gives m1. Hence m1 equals 15.4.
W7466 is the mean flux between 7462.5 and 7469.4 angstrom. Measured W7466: 15.6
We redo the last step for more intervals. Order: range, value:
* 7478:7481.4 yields 15.9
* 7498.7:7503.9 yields 15.4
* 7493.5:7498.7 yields 15.3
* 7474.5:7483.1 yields 15.9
